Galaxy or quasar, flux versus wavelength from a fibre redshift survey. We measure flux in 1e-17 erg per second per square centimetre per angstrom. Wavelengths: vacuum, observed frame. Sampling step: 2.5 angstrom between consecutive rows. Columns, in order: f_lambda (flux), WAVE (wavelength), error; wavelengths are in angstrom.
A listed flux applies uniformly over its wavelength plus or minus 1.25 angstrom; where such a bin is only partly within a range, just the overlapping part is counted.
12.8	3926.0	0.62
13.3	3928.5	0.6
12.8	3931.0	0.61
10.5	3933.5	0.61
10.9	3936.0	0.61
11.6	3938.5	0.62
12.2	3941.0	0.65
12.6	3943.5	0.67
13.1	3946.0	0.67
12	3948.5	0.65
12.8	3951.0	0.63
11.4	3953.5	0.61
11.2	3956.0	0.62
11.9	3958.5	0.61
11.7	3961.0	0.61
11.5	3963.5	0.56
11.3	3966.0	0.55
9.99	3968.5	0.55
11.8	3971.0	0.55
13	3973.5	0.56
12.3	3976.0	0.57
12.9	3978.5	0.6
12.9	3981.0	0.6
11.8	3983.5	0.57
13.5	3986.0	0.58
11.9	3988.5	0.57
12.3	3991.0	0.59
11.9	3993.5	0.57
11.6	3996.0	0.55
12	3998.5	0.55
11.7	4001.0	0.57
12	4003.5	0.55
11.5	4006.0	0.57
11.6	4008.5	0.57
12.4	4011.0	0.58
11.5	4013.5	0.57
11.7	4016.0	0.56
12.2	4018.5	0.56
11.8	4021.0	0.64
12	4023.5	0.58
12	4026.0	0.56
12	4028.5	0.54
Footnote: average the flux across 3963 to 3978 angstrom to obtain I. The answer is 11.7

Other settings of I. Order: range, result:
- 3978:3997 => 12.3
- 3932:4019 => 11.9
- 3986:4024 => 11.9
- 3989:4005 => 11.9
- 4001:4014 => 11.8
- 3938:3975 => 11.9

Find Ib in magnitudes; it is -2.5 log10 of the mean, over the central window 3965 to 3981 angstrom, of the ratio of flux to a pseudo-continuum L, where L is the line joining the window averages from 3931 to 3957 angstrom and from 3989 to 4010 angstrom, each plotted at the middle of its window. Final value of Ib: -0.01 mag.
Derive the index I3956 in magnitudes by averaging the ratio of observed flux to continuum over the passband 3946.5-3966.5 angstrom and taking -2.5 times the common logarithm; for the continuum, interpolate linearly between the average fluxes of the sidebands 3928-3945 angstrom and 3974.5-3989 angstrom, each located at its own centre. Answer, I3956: 0.04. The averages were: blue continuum 11.9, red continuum 12.6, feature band 11.8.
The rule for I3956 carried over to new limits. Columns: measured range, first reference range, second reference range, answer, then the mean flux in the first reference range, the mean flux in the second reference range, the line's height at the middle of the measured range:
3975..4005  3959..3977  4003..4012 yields -0.04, 11.7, 11.9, 11.8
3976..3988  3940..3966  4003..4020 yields -0.07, 12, 11.8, 11.9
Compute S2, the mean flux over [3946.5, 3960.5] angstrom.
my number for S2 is 11.9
